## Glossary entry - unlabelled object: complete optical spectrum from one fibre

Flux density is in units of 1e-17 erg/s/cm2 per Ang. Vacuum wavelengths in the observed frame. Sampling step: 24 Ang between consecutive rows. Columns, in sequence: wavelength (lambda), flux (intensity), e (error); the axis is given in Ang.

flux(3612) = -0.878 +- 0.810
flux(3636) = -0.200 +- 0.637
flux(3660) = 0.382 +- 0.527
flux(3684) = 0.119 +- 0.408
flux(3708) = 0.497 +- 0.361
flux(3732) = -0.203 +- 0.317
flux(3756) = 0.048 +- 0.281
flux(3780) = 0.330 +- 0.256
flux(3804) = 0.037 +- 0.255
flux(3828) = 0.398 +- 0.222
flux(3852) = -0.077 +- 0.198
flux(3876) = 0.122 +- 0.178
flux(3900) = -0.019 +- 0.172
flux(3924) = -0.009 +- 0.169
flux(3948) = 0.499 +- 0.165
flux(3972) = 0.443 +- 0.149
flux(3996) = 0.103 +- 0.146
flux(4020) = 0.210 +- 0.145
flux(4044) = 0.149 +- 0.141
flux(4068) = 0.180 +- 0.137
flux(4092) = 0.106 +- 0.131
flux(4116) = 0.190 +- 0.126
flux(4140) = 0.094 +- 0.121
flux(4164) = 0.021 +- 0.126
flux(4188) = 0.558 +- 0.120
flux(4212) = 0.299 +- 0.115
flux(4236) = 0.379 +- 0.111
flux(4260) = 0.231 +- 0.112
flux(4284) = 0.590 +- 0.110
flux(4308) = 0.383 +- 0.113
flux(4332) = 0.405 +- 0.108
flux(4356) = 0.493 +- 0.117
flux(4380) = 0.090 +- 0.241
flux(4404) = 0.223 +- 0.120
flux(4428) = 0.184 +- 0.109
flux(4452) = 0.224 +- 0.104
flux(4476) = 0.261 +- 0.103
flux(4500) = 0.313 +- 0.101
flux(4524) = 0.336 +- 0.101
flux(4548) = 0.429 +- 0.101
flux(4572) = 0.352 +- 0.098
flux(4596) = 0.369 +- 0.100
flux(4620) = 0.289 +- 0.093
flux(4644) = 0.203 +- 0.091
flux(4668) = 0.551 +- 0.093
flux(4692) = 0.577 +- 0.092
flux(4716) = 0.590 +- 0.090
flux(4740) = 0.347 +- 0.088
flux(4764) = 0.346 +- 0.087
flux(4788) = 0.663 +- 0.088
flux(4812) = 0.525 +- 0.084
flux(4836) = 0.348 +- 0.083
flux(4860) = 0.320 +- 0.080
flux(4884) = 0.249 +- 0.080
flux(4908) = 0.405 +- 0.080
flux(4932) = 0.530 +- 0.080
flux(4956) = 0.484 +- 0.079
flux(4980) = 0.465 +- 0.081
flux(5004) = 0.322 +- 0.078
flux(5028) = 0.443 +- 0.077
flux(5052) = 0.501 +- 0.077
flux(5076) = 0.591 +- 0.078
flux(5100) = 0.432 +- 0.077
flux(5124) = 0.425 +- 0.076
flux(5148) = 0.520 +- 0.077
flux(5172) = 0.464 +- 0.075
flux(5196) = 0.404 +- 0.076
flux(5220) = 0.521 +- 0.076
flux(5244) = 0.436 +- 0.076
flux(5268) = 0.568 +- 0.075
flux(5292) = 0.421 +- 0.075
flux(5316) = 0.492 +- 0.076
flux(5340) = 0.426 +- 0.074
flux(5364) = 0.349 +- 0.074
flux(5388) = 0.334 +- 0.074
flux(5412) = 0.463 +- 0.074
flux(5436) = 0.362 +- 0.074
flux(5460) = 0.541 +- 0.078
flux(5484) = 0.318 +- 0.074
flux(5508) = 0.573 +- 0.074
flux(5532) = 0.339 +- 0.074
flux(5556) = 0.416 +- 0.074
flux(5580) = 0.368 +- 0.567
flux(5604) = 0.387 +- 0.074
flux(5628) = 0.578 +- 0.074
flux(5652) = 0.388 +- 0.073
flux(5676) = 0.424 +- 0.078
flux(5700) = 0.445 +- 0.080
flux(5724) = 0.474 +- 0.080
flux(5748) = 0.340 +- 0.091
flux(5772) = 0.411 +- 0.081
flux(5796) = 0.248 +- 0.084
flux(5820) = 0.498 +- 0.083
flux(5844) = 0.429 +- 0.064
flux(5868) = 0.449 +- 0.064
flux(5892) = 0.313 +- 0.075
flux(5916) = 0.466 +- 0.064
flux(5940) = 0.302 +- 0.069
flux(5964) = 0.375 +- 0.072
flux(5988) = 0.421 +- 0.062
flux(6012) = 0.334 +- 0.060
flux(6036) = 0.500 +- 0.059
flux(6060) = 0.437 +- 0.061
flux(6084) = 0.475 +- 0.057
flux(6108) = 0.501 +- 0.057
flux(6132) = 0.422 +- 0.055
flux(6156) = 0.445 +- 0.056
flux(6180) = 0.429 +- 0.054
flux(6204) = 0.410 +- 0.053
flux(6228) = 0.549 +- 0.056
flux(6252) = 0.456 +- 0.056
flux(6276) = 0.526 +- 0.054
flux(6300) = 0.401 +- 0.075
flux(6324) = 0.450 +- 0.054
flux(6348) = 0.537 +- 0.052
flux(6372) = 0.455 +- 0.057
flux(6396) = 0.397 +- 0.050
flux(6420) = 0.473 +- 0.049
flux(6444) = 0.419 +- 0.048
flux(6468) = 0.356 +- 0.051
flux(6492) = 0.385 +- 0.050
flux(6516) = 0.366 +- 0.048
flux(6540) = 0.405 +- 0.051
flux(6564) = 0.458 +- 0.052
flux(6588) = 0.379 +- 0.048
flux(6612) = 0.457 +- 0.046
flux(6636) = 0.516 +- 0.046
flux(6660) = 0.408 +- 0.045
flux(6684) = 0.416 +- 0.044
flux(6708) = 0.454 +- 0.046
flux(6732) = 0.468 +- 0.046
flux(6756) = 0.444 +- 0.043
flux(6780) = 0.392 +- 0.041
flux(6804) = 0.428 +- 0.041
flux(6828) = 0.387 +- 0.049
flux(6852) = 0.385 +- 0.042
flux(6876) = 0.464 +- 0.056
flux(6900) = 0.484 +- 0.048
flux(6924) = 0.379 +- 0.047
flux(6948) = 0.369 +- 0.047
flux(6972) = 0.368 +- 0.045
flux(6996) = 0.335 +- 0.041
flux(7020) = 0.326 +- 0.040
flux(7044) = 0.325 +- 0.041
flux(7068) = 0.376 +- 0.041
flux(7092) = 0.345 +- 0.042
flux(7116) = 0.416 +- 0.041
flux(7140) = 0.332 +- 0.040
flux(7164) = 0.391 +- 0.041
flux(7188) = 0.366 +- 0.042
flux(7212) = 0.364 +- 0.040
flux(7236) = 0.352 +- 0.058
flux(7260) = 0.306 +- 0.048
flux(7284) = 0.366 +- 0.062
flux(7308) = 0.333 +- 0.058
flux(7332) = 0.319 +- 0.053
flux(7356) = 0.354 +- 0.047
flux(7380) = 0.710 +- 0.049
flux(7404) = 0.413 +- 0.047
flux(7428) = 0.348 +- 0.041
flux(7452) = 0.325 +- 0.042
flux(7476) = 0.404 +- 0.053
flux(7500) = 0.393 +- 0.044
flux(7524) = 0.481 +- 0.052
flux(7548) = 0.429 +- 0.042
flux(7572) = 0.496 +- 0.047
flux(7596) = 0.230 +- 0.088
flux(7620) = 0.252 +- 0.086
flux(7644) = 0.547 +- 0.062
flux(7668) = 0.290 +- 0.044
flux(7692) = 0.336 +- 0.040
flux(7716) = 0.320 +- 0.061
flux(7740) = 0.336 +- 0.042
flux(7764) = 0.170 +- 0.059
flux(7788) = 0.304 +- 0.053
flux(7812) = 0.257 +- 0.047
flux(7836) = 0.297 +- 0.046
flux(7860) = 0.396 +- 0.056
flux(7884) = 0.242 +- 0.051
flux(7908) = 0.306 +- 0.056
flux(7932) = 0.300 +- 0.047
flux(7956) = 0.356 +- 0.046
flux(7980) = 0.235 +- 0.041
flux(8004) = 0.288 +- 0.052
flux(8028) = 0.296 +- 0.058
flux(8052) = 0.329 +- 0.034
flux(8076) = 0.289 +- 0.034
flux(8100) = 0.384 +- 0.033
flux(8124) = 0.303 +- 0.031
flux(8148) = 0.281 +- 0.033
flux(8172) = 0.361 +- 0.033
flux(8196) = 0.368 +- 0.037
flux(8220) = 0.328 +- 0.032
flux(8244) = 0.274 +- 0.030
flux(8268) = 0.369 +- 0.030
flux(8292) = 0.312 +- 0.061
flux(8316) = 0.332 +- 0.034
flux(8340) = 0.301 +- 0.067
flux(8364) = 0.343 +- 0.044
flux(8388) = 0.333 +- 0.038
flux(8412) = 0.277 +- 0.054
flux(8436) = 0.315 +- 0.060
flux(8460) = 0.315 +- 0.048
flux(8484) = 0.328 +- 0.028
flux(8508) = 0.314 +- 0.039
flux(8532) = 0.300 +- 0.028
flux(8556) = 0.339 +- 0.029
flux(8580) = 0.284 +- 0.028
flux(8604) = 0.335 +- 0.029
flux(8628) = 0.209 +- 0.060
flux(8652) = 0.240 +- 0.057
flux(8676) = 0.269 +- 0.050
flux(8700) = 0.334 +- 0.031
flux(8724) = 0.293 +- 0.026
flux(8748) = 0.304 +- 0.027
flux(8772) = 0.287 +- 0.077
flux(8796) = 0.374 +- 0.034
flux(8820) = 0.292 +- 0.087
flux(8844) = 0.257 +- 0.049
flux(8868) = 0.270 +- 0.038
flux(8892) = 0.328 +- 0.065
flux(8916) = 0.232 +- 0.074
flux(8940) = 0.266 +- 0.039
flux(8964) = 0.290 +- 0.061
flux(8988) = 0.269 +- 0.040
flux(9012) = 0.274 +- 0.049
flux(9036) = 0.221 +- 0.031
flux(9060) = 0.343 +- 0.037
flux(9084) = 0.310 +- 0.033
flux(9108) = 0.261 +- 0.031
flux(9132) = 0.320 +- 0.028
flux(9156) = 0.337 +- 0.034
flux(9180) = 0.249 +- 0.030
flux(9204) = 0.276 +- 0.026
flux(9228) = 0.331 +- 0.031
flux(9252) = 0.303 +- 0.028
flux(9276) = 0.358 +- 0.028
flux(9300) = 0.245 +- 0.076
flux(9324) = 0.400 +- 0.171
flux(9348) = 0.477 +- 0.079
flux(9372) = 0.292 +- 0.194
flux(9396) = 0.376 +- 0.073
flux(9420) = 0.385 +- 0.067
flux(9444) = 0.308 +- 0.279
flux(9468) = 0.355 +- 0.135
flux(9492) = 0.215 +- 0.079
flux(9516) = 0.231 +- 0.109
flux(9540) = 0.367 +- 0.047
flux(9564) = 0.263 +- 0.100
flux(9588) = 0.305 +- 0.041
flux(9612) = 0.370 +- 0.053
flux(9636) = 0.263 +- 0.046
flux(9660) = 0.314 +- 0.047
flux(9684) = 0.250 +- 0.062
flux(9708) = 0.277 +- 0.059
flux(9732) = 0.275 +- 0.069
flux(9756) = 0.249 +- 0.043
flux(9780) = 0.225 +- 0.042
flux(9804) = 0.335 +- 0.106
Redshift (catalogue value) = 0.125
